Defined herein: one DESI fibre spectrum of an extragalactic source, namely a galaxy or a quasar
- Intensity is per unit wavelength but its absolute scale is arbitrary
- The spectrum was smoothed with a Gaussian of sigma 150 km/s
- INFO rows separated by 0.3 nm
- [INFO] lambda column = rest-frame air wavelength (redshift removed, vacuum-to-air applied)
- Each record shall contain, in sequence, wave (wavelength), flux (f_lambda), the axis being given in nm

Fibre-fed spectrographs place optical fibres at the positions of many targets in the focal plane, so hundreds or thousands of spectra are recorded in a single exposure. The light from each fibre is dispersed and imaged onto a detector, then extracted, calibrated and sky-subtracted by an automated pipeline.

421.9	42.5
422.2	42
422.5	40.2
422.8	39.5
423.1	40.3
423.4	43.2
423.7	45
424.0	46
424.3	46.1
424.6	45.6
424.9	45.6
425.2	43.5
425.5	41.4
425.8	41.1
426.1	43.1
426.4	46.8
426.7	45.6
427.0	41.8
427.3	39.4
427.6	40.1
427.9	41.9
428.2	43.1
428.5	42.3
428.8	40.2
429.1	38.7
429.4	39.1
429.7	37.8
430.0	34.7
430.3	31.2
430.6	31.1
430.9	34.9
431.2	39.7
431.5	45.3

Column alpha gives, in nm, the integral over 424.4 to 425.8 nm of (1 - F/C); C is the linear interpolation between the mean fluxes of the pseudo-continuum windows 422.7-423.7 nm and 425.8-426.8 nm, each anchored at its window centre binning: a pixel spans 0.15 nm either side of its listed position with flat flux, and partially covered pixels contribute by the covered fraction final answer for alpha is -0.01 nm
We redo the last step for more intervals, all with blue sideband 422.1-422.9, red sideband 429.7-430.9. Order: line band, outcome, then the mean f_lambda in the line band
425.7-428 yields -0.377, 42.5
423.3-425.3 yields -0.320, 45.1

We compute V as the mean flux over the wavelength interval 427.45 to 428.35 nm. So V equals 41.7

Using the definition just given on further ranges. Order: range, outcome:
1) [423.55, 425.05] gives 45.7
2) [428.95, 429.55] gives 38.9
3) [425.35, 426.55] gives 43.1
